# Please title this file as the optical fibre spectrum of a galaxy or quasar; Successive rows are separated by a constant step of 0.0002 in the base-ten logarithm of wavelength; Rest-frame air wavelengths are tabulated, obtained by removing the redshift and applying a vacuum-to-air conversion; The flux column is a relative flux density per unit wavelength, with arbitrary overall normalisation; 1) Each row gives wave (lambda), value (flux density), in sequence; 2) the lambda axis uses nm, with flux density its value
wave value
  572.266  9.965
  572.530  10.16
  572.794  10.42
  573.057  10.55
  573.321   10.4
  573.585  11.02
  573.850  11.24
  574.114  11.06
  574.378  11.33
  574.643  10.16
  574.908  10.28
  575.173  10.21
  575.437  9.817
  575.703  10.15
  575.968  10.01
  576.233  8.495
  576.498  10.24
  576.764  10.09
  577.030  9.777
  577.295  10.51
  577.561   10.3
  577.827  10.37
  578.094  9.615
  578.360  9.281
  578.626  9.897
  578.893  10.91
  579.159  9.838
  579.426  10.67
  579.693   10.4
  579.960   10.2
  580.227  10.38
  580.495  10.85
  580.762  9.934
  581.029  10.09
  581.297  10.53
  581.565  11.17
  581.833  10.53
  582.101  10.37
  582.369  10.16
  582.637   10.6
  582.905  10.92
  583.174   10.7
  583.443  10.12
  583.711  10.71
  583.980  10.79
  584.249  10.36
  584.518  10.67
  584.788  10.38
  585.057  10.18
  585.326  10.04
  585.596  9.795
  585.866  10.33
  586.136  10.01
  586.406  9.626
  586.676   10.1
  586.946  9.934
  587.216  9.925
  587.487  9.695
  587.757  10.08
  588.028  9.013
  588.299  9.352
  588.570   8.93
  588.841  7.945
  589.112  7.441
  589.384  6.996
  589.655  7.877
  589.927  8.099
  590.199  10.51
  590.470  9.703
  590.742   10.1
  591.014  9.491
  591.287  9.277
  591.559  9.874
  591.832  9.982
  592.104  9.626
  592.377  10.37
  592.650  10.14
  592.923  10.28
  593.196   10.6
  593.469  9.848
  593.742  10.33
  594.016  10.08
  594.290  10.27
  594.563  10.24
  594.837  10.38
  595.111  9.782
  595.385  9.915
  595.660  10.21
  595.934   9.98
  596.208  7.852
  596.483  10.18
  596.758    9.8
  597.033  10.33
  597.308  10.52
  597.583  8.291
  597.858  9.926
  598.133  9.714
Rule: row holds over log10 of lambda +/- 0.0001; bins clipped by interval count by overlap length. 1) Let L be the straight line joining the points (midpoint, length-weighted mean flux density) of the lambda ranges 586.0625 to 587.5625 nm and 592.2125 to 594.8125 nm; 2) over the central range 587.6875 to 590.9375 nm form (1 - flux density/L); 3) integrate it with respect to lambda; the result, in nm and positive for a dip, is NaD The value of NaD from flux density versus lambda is 0.39 nm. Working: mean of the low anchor 9.89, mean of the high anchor 10.2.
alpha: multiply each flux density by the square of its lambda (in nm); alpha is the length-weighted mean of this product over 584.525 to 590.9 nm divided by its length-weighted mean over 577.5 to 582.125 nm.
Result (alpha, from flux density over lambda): 0.94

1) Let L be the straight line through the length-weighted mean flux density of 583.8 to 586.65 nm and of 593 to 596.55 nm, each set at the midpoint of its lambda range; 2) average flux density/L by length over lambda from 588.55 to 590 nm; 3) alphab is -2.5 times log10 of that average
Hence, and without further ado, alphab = 0.284 mag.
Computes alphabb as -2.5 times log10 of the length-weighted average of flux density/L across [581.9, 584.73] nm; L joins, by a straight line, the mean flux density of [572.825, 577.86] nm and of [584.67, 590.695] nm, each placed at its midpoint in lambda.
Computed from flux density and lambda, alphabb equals -0.09 mag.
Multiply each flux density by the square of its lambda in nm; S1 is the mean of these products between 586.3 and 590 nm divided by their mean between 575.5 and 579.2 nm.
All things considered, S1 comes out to 0.93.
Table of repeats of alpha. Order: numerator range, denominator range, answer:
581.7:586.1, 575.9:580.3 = 1.06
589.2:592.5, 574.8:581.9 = 0.95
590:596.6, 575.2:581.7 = 1.03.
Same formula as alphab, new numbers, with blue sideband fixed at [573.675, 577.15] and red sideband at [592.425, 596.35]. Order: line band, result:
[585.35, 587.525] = 0.02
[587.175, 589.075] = 0.10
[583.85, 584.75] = -0.05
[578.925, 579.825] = -0.02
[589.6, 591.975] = 0.06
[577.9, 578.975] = 0.03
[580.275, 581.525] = -0.03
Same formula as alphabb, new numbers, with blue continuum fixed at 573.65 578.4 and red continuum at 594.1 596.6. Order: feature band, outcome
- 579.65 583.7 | -0.04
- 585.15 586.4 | 0.00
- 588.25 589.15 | 0.18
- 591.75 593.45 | -0.03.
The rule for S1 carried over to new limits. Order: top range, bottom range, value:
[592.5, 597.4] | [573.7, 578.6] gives 1.05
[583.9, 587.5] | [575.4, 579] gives 1.05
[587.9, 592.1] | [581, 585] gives 0.87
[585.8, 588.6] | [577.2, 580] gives 0.99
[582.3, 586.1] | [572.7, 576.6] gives 1.04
